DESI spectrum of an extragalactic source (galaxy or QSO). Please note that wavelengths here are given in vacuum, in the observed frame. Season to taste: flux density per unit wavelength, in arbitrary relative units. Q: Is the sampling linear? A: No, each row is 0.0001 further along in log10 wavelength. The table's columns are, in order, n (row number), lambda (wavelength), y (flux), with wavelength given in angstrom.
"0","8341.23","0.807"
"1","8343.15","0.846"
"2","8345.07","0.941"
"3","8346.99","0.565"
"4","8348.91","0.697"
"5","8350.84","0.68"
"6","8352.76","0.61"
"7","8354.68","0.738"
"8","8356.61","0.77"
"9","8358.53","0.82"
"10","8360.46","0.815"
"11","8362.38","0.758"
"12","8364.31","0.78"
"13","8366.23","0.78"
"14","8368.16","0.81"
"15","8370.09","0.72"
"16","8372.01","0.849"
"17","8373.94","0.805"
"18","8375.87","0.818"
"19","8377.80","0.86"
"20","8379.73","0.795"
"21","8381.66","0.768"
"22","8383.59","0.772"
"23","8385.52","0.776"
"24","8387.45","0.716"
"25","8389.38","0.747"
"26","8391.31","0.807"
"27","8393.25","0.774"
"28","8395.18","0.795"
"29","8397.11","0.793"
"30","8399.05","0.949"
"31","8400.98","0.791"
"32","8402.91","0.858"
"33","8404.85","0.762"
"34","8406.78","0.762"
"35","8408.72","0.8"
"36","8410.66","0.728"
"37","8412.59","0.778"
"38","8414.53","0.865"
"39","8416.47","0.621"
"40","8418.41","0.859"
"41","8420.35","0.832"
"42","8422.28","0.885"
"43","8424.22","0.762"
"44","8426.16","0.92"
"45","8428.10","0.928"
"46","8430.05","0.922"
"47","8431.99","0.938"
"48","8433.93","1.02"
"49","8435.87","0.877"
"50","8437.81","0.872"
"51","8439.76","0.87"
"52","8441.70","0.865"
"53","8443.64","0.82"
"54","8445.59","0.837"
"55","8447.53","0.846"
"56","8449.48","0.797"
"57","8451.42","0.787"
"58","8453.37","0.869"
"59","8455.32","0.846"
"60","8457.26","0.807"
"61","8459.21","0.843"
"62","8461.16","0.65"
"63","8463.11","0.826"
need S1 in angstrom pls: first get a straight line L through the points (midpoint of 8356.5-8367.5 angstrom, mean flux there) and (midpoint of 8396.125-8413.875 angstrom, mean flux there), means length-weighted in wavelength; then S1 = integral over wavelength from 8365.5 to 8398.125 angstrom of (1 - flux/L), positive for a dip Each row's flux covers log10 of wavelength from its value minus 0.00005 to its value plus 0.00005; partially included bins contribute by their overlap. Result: 0.3 angstrom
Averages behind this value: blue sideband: 0.789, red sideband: 0.804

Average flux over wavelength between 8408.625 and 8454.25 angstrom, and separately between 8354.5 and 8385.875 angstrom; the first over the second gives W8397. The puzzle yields 1.07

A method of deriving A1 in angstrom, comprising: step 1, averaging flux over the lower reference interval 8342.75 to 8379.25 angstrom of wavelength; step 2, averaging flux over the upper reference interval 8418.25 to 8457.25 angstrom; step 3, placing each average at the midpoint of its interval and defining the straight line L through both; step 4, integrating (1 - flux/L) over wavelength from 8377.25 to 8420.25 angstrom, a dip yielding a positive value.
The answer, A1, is 1.5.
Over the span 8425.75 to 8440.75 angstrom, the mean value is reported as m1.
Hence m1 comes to 0.918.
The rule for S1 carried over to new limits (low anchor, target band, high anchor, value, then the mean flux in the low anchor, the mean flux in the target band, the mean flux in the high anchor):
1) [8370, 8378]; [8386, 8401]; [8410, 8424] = 0.19 angstrom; 0.816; 0.796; 0.796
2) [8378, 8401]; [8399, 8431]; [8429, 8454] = 0.38 angstrom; 0.793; 0.821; 0.871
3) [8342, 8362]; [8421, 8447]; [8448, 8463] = -3.06 angstrom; 0.749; 0.885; 0.803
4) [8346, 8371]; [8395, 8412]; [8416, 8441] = 0.41 angstrom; 0.734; 0.804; 0.875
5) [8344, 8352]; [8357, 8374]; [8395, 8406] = -0.82 angstrom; 0.72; 0.792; 0.826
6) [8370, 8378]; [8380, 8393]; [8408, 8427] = 0.74 angstrom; 0.816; 0.766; 0.804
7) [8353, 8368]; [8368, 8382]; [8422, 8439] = -0.07 angstrom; 0.774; 0.804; 0.903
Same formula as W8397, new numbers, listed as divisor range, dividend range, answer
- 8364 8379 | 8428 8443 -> 1.13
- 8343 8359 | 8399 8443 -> 1.15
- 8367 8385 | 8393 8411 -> 1.01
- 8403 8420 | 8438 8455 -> 1.08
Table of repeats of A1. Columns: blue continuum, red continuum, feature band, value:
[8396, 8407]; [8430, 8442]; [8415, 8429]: 0.73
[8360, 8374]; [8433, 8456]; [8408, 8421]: 0.78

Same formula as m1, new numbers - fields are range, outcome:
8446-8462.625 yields 0.807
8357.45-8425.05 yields 0.795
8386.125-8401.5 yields 0.796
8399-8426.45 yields 0.804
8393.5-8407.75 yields 0.814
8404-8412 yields 0.764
